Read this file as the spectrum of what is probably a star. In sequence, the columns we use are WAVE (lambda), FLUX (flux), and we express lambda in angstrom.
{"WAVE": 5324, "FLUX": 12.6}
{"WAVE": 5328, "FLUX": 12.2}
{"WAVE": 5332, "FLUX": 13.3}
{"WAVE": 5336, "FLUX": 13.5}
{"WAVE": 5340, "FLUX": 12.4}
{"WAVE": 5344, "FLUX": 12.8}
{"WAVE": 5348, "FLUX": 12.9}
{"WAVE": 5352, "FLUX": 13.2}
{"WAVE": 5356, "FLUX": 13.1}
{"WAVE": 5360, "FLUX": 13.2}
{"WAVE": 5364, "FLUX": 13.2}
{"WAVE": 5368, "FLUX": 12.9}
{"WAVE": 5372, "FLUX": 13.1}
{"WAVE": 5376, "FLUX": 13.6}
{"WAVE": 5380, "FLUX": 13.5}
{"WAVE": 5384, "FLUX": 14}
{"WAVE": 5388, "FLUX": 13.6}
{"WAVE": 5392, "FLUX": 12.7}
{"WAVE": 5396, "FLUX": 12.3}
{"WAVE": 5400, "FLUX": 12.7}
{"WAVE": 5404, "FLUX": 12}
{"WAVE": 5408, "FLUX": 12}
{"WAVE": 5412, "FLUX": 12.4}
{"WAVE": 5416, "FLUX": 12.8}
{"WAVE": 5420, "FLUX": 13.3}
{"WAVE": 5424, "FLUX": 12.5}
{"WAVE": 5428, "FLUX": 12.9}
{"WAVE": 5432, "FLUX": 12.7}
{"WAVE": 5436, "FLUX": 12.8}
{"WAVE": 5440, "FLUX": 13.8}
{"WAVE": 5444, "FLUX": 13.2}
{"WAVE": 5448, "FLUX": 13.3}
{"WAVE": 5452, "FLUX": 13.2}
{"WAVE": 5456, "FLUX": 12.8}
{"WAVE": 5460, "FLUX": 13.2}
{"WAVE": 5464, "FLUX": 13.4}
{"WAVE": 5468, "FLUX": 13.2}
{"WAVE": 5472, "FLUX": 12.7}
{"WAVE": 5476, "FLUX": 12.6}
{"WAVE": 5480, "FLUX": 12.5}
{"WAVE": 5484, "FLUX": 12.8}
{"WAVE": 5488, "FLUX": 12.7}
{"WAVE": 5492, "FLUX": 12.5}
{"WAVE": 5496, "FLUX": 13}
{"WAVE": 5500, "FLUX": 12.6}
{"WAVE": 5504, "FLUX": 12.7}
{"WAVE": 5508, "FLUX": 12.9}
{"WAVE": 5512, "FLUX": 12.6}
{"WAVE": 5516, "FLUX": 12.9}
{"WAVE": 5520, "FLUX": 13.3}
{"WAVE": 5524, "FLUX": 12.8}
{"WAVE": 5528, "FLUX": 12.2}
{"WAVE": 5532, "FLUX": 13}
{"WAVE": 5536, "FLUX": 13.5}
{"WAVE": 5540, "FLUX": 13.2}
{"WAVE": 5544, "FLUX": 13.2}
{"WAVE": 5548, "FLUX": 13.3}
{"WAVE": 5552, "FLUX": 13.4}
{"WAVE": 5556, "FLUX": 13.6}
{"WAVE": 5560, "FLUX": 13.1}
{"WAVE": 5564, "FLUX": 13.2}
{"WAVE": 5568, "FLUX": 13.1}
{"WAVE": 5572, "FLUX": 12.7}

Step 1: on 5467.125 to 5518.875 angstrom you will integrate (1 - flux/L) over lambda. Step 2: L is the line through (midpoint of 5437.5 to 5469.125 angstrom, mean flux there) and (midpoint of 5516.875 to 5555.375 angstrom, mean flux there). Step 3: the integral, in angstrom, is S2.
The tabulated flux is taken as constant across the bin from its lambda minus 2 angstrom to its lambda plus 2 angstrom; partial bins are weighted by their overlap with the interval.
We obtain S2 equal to 1.73 angstrom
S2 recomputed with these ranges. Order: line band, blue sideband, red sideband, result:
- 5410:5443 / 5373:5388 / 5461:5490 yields 0.9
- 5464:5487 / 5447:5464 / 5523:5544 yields 0.5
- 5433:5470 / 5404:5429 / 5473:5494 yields -1.7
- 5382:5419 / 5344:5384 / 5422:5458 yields 1.1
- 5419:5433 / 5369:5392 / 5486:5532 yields 0.4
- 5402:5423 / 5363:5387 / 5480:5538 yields 1.2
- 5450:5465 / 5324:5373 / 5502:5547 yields -0.2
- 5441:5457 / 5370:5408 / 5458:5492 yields -0.3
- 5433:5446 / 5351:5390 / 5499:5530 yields -0.2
